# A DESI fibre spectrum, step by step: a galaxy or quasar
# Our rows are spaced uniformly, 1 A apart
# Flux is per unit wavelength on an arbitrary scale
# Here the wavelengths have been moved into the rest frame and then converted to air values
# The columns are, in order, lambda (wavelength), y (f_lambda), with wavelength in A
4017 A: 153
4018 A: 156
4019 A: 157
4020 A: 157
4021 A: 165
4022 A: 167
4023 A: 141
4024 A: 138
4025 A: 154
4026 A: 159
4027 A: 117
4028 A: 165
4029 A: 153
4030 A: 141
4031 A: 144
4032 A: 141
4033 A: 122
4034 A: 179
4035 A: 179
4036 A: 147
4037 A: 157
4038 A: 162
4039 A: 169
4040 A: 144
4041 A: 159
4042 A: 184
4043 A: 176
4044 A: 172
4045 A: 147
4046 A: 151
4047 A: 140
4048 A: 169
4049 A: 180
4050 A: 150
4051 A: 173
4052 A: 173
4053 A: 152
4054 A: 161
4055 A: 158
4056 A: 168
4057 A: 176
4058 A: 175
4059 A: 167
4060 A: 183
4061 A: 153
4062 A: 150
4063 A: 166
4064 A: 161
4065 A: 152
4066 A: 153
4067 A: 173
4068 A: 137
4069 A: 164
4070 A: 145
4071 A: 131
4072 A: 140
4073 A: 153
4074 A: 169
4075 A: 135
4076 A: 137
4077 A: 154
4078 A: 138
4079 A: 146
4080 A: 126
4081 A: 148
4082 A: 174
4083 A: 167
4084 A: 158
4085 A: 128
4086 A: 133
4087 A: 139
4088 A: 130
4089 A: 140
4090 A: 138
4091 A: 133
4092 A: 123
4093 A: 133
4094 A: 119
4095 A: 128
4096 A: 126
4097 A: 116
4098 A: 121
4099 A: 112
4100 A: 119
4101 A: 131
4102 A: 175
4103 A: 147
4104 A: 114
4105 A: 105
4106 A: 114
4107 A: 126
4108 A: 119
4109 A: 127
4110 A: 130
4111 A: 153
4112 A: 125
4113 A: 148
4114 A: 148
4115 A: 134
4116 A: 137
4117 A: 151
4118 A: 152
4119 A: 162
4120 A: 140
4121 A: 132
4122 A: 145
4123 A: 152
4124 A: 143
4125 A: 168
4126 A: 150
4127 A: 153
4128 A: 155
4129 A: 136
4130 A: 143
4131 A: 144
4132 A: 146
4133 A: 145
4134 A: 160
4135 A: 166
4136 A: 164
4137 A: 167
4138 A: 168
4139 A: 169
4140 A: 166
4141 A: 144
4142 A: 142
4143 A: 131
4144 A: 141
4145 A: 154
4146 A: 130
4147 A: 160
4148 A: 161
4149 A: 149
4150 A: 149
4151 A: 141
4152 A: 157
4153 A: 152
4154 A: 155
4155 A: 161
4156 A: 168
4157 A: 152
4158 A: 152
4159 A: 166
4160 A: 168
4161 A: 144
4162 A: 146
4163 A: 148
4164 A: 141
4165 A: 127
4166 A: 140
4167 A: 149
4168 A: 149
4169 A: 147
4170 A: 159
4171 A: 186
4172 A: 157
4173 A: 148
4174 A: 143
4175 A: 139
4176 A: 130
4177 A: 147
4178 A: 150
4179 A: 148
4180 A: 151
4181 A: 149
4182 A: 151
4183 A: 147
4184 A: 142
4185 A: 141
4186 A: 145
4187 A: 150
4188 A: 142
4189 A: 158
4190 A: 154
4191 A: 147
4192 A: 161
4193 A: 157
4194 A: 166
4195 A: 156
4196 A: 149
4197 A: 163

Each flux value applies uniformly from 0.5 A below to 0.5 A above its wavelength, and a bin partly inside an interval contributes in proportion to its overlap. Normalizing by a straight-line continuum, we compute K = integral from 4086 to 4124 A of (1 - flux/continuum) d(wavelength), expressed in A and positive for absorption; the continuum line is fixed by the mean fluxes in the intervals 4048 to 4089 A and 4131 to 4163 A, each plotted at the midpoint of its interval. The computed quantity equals 5.0 A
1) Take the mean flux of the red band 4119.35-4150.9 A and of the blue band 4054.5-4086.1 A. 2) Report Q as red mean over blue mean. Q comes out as 0.98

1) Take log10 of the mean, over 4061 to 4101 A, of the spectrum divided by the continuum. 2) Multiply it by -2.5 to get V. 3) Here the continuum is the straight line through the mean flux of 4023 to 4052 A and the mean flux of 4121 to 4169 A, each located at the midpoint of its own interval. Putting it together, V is 0.09 mag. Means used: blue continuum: 156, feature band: 141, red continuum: 151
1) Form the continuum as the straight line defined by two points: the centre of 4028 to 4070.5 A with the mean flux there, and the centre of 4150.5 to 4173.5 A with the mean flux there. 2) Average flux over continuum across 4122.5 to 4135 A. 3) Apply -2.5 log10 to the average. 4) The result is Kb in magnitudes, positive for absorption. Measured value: 0.03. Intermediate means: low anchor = 160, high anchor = 153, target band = 150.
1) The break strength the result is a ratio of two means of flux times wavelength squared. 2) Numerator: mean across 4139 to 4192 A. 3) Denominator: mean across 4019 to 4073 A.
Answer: 1.0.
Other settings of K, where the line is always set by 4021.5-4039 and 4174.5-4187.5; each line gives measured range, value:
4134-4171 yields -1.60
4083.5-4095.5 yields 1.25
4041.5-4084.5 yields -2.19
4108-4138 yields 0.08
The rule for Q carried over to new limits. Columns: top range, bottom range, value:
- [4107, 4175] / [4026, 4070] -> 0.94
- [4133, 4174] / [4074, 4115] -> 1.13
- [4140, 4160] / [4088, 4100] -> 1.20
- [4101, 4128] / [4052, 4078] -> 0.90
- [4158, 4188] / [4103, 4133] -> 1.06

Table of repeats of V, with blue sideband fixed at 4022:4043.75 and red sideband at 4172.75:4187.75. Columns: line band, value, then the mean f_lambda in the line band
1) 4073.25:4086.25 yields 0.03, 148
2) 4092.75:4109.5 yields 0.20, 125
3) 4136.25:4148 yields -0.04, 153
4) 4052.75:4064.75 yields -0.08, 164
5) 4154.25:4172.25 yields -0.05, 153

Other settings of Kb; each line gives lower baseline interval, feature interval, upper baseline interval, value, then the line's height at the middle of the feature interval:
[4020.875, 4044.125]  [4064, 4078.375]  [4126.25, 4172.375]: 0.04 mag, 154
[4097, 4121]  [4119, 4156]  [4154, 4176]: -0.06 mag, 143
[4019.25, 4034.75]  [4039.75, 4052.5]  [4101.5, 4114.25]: -0.12 mag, 146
